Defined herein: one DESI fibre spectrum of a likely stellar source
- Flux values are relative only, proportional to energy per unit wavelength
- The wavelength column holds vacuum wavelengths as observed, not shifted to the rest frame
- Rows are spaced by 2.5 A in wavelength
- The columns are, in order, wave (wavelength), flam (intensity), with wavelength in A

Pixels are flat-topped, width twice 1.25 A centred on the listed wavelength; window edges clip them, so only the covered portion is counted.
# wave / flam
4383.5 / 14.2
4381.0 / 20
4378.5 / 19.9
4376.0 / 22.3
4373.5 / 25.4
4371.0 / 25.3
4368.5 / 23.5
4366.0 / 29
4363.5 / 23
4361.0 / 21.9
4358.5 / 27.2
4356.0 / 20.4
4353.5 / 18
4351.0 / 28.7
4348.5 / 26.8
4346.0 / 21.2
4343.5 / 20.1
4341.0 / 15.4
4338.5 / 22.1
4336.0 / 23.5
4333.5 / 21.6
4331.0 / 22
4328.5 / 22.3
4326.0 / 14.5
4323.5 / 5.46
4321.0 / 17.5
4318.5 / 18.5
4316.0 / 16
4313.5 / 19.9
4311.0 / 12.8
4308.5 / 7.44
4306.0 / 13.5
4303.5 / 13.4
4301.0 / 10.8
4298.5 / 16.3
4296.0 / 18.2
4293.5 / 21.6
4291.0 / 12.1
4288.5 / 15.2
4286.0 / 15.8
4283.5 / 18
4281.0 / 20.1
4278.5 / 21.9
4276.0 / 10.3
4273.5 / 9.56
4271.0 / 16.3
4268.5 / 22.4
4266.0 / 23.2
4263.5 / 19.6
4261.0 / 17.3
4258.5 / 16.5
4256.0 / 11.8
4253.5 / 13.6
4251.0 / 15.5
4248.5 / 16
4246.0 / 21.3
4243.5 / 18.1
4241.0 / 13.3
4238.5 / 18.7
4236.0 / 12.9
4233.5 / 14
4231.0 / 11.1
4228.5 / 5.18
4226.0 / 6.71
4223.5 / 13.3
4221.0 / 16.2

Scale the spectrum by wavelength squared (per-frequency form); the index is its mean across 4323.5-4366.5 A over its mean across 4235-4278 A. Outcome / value 1.4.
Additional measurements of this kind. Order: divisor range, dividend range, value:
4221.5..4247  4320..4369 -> 1.66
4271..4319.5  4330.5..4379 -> 1.54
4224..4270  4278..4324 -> 1.04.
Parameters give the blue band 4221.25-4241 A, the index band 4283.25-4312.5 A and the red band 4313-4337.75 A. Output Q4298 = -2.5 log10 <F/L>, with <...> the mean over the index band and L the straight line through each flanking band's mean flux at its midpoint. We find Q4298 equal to 0.12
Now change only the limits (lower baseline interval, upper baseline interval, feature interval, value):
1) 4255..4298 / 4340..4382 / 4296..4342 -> 0.22 mag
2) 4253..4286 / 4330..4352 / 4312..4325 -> 0.31 mag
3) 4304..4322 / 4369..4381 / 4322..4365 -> -0.10 mag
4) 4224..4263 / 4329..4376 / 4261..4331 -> 0.13 mag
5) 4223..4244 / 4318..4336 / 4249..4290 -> -0.15 mag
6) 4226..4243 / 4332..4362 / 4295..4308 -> 0.29 mag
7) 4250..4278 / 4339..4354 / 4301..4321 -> 0.32 mag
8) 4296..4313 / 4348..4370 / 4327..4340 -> -0.16 mag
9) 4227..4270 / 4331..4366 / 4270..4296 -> 0.13 mag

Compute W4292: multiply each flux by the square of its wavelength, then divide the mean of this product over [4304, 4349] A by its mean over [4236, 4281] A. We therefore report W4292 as 1.08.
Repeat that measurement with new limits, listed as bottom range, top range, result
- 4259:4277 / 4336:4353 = 1.36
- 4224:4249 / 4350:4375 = 1.88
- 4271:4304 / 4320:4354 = 1.30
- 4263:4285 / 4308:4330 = 0.87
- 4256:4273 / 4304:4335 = 0.90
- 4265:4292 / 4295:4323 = 0.89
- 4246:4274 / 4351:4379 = 1.46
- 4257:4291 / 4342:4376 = 1.44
